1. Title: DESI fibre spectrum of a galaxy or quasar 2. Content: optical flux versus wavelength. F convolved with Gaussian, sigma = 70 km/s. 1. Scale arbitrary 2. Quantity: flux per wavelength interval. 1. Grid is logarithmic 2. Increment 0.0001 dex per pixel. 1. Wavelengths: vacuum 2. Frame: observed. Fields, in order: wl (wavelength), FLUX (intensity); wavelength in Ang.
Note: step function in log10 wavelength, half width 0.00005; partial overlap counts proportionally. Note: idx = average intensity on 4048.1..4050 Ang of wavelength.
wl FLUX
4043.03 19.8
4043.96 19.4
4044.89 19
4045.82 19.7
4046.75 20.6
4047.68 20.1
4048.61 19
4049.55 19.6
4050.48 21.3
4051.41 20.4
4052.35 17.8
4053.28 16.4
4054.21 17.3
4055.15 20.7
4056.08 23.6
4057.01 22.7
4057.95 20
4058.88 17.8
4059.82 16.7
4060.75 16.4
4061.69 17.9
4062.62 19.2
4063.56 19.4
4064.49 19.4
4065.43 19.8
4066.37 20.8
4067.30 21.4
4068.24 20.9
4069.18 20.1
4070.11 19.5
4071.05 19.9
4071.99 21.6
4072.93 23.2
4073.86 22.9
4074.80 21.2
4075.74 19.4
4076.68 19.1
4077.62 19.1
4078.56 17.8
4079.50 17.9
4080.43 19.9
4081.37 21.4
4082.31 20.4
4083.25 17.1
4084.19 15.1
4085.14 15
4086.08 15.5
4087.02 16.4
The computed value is 19.3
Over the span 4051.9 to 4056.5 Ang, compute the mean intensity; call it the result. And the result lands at 19.1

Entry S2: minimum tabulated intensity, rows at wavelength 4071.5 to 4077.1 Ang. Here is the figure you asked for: 19.1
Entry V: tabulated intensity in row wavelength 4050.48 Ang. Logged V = 21.3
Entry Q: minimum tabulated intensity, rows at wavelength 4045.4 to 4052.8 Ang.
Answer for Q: 17.8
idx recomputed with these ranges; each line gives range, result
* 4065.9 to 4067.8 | 21.1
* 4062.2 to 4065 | 19.3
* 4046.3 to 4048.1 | 20.4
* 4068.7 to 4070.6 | 19.8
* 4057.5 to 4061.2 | 17.7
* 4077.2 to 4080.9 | 18.7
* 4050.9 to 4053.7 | 18.3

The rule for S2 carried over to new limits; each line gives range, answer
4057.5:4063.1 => 16.4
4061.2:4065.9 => 17.9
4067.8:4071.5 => 19.5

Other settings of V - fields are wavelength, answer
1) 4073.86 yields 22.9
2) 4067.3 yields 21.4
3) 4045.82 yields 19.7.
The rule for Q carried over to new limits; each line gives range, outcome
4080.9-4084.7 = 15.1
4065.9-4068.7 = 20.8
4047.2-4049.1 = 19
